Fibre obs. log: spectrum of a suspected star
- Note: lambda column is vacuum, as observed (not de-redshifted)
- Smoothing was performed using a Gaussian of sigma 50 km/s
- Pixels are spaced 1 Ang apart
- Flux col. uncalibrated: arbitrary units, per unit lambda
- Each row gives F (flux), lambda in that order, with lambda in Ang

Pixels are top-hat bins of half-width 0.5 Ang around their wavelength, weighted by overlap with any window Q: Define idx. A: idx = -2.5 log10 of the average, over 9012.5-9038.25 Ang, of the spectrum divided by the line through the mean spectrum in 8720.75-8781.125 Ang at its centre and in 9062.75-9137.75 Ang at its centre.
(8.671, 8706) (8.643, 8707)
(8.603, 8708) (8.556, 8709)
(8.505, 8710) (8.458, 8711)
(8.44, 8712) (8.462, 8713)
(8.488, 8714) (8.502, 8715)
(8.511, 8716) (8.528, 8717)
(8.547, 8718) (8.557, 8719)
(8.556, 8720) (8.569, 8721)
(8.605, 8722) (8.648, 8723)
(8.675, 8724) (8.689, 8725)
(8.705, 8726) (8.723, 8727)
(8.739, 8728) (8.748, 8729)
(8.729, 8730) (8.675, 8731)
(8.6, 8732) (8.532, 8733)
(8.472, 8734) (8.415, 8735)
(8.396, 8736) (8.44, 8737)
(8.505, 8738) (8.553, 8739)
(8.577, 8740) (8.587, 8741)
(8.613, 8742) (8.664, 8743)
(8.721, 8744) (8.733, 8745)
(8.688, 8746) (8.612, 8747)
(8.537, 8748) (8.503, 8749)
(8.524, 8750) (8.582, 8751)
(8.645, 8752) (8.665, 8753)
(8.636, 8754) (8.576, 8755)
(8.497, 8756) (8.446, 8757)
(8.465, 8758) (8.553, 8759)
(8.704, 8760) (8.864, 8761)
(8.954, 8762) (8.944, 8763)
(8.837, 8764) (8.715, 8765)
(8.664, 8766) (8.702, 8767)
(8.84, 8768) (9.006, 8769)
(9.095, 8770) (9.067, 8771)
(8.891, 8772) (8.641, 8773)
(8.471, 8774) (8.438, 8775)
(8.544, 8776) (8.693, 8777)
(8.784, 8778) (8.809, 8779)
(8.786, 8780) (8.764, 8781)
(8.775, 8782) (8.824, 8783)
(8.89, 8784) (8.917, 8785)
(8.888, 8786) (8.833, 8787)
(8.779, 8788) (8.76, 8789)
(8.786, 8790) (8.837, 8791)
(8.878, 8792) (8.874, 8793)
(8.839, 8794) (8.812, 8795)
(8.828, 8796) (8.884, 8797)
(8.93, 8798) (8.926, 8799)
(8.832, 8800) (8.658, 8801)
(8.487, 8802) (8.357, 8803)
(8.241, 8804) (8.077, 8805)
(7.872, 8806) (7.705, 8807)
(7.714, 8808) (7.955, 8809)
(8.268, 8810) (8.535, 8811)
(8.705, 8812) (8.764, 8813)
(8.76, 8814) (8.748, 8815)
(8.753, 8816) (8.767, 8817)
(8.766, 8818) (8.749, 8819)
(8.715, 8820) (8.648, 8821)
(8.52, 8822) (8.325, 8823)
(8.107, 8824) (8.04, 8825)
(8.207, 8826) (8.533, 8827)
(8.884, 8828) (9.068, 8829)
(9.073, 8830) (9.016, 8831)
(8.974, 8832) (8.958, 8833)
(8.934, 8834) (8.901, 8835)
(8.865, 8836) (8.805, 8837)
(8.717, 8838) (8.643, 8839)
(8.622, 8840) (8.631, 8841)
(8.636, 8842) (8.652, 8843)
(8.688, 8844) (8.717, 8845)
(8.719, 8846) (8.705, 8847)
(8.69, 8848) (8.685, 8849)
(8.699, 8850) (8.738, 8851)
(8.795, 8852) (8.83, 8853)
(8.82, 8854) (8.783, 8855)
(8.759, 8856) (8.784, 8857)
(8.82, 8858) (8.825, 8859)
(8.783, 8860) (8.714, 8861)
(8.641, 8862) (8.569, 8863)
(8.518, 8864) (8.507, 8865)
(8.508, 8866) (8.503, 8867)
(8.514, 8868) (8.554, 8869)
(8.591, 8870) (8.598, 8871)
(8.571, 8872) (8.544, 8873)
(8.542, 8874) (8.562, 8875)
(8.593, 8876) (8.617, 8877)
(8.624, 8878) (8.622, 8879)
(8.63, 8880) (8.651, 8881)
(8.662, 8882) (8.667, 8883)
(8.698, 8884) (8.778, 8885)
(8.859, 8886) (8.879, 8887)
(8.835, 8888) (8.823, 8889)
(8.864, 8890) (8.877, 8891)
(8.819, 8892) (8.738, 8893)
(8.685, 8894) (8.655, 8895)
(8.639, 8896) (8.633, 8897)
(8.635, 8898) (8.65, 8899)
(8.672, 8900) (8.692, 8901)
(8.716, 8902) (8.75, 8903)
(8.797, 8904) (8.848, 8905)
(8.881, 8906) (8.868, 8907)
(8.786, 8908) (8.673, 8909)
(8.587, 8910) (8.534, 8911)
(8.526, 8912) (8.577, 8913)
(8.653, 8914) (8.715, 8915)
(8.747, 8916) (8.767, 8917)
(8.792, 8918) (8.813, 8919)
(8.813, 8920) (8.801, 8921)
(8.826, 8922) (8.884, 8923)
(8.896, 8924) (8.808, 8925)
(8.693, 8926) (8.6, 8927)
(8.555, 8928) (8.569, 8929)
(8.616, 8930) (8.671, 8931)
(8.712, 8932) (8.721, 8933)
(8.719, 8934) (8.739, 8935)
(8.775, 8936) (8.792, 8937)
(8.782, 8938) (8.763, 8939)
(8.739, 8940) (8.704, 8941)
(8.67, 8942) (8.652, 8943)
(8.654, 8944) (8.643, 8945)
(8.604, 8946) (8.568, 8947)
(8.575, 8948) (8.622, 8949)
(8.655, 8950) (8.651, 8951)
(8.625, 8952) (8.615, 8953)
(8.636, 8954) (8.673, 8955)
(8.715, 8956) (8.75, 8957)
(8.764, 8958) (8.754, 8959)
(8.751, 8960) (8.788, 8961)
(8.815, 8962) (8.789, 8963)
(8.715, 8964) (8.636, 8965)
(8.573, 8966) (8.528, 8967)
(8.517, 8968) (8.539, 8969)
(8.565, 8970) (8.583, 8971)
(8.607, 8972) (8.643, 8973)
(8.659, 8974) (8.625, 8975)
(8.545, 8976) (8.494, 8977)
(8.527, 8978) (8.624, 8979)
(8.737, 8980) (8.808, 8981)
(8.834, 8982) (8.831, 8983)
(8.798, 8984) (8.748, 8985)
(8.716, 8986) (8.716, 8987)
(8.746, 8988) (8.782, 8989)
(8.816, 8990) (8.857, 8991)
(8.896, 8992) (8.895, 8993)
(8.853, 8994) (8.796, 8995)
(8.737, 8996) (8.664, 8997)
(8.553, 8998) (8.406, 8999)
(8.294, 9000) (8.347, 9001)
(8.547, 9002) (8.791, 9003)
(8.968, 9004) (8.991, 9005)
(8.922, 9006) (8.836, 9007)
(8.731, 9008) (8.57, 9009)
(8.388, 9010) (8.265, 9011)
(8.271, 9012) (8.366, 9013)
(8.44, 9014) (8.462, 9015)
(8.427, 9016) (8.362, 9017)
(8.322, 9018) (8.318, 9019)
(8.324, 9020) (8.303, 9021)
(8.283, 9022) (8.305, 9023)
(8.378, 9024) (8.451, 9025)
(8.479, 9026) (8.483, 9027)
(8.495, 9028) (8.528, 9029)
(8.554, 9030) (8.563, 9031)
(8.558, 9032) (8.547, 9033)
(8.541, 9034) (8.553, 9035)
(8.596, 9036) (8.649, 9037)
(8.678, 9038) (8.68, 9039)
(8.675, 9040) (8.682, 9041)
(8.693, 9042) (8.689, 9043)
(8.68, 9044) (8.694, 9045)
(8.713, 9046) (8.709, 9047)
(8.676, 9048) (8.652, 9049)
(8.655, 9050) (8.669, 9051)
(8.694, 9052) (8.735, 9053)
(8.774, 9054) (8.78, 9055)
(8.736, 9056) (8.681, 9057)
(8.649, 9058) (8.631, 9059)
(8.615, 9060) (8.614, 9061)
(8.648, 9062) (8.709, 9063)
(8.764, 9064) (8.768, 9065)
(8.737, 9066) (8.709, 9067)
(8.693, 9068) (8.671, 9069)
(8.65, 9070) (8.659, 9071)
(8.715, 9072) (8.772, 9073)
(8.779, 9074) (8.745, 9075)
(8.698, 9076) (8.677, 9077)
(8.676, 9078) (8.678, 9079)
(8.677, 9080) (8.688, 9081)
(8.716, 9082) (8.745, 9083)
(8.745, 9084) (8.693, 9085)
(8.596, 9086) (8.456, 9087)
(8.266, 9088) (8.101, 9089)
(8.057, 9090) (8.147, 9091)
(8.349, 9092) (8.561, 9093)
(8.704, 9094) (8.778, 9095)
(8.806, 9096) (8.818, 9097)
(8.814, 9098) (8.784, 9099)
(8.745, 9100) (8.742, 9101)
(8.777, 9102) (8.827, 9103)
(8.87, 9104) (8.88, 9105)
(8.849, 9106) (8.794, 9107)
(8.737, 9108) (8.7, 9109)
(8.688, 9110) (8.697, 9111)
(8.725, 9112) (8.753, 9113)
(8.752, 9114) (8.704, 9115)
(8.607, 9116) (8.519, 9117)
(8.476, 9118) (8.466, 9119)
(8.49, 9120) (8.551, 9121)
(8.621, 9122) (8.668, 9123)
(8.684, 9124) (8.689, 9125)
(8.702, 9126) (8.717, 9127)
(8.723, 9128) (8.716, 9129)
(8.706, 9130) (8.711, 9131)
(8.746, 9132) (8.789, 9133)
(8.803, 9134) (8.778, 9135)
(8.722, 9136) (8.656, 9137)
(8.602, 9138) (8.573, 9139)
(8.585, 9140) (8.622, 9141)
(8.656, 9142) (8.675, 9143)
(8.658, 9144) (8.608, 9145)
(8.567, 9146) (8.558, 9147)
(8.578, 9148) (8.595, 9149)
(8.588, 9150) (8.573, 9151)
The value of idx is 0.027 mag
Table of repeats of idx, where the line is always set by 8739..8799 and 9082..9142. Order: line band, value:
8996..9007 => 0.00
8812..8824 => 0.01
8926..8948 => 0.00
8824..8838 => -0.01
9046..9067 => 0.00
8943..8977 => 0.01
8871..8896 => 0.00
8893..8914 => 0.00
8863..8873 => 0.02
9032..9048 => 0.00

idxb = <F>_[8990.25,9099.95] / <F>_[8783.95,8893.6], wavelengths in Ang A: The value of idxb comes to 1.0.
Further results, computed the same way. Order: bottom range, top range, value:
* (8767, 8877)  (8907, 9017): 1.00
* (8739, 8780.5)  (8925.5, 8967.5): 1.00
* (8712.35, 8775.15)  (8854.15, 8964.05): 1.01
